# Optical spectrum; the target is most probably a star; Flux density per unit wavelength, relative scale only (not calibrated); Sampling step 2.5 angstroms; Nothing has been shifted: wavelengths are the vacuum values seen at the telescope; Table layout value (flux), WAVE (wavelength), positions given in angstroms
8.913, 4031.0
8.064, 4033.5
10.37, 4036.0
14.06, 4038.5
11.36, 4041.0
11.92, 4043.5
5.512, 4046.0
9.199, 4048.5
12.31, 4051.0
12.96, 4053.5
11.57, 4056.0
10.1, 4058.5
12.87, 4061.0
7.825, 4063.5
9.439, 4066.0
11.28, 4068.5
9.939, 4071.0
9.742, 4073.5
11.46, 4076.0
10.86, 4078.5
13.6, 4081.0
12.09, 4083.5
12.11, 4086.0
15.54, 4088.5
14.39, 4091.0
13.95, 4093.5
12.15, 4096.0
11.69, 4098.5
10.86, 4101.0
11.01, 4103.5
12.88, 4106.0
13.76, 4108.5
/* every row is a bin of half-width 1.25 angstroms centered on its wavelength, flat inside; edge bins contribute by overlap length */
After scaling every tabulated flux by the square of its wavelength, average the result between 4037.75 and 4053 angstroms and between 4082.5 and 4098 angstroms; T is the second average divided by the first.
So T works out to 1.3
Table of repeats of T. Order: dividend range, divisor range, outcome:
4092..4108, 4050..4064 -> 1.09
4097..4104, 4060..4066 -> 1.14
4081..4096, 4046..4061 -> 1.26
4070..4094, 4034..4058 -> 1.15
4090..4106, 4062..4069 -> 1.33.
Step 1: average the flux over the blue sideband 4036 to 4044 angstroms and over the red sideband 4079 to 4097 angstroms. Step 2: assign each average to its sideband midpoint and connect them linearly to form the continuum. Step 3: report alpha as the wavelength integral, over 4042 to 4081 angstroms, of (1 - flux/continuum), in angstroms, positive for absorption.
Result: 6.5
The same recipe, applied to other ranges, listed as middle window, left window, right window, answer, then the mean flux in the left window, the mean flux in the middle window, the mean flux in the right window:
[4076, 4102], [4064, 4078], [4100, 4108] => -3.7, 10.3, 12.7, 11.8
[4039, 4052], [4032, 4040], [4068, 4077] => 0.6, 10.8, 10.2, 10.5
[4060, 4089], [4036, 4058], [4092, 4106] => 0.8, 11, 11.3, 12.1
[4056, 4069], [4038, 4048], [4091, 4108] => 0.8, 10.3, 10.4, 12.3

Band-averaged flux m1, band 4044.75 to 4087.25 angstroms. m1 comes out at 10.8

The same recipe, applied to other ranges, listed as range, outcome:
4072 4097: 12.6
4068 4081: 10.9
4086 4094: 14.3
